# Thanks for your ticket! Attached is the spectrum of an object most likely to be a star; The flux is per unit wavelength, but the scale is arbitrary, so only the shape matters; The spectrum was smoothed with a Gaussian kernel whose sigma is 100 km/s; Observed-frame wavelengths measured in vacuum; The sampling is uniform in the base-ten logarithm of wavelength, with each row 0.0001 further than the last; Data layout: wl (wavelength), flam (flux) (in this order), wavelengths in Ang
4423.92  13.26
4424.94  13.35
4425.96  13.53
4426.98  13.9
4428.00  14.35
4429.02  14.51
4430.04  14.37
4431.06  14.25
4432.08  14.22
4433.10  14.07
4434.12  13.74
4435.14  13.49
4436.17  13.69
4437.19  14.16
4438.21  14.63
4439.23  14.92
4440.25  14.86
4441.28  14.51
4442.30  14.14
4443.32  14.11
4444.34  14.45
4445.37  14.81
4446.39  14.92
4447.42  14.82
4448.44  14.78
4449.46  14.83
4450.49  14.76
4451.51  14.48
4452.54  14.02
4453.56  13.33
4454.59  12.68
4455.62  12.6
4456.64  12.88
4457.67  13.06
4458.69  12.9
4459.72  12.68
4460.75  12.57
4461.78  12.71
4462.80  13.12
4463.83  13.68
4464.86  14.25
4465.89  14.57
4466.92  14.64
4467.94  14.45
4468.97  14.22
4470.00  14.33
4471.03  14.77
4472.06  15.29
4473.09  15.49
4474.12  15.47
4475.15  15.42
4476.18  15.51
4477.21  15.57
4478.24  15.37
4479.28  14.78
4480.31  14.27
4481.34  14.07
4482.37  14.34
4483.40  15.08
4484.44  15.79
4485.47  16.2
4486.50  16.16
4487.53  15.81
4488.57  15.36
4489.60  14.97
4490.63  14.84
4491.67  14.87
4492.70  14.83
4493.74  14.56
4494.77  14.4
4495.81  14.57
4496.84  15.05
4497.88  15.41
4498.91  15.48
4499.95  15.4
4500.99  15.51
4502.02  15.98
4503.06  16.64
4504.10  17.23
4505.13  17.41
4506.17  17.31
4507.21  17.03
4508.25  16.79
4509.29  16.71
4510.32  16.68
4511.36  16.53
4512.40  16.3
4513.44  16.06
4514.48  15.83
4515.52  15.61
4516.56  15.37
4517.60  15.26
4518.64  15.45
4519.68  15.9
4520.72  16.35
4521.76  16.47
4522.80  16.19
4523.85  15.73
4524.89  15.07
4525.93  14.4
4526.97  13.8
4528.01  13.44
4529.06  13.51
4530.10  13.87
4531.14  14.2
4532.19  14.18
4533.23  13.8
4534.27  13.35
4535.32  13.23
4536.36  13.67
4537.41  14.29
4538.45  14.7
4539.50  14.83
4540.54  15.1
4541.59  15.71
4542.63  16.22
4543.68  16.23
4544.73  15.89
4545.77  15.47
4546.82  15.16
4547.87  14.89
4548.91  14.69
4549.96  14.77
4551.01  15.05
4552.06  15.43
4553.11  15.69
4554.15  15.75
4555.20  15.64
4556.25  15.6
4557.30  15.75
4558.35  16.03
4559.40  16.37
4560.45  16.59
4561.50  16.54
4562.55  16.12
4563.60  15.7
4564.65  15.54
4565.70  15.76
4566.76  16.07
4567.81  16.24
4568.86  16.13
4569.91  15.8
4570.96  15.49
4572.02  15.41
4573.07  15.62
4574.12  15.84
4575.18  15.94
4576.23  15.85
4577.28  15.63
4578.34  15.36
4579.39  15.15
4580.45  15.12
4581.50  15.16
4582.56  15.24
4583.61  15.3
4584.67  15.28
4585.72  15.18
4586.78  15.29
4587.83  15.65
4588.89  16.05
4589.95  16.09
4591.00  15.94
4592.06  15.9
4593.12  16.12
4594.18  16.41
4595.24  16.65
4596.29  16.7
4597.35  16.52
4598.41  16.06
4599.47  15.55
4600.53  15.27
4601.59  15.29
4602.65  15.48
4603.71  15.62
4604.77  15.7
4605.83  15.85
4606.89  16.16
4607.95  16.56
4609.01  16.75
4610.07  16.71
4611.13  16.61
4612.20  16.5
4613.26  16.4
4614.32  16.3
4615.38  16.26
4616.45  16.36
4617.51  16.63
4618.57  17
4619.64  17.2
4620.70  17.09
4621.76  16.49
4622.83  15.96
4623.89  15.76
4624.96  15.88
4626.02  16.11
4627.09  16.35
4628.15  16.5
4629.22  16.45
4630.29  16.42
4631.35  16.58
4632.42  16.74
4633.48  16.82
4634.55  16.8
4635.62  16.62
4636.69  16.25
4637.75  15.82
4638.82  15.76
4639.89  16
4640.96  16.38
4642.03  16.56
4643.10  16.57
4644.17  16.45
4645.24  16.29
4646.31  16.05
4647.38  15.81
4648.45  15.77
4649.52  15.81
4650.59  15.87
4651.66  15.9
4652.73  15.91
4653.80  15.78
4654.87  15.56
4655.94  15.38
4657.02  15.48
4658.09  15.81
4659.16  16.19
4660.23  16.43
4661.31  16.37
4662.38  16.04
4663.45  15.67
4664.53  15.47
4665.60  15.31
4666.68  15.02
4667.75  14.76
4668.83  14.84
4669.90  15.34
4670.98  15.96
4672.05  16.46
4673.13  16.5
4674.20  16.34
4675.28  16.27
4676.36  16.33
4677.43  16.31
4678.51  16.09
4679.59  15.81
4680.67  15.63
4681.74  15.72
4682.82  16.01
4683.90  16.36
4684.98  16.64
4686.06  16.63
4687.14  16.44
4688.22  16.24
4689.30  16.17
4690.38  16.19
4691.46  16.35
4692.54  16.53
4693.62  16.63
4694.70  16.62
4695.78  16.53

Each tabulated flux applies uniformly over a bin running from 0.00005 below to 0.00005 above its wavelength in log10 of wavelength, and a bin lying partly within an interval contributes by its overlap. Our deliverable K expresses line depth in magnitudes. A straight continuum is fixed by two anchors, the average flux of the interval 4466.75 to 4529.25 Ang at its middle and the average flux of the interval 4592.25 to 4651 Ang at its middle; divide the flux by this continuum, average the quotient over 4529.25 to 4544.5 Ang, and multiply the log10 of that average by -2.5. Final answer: 0.08 mag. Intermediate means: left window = 15.4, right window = 16.3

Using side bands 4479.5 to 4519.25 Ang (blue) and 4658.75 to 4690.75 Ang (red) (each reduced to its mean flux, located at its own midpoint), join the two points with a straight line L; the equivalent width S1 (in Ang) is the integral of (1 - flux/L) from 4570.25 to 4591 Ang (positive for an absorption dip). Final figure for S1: 0.4 Ang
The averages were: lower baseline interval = 15.7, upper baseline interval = 16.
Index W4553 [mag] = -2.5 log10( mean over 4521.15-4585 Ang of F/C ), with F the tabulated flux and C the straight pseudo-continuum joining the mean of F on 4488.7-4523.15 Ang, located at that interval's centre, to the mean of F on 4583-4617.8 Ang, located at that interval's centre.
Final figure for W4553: 0.05 mag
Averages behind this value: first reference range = 15.8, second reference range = 16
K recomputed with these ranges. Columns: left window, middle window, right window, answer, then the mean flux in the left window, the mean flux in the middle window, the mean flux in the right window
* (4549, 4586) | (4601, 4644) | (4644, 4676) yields -0.04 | 15.7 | 16.3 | 15.8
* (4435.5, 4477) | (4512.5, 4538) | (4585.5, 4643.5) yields 0.02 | 14.2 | 14.8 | 16.2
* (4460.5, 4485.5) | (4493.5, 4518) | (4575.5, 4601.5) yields -0.07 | 14.6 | 16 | 15.7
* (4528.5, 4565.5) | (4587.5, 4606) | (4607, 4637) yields 0.01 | 15.1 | 15.9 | 16.5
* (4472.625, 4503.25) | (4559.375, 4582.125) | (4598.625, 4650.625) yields 0.00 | 15.2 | 15.8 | 16.2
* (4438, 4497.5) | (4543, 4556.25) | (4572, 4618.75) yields 0.00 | 14.5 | 15.4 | 15.9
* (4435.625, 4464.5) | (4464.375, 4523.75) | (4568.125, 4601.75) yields -0.07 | 13.9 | 15.5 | 15.7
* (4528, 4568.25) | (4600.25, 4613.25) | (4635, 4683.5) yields -0.03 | 15.2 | 16.1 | 15.9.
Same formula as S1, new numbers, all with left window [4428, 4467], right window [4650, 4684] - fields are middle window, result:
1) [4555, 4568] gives -0.9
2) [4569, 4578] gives -0.4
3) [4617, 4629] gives -0.8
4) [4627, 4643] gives -0.9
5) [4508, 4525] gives -1.7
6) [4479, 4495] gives -0.8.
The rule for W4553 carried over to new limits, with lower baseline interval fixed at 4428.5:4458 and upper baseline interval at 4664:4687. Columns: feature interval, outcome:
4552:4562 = -0.07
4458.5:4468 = 0.06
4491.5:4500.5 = -0.03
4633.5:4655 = -0.03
